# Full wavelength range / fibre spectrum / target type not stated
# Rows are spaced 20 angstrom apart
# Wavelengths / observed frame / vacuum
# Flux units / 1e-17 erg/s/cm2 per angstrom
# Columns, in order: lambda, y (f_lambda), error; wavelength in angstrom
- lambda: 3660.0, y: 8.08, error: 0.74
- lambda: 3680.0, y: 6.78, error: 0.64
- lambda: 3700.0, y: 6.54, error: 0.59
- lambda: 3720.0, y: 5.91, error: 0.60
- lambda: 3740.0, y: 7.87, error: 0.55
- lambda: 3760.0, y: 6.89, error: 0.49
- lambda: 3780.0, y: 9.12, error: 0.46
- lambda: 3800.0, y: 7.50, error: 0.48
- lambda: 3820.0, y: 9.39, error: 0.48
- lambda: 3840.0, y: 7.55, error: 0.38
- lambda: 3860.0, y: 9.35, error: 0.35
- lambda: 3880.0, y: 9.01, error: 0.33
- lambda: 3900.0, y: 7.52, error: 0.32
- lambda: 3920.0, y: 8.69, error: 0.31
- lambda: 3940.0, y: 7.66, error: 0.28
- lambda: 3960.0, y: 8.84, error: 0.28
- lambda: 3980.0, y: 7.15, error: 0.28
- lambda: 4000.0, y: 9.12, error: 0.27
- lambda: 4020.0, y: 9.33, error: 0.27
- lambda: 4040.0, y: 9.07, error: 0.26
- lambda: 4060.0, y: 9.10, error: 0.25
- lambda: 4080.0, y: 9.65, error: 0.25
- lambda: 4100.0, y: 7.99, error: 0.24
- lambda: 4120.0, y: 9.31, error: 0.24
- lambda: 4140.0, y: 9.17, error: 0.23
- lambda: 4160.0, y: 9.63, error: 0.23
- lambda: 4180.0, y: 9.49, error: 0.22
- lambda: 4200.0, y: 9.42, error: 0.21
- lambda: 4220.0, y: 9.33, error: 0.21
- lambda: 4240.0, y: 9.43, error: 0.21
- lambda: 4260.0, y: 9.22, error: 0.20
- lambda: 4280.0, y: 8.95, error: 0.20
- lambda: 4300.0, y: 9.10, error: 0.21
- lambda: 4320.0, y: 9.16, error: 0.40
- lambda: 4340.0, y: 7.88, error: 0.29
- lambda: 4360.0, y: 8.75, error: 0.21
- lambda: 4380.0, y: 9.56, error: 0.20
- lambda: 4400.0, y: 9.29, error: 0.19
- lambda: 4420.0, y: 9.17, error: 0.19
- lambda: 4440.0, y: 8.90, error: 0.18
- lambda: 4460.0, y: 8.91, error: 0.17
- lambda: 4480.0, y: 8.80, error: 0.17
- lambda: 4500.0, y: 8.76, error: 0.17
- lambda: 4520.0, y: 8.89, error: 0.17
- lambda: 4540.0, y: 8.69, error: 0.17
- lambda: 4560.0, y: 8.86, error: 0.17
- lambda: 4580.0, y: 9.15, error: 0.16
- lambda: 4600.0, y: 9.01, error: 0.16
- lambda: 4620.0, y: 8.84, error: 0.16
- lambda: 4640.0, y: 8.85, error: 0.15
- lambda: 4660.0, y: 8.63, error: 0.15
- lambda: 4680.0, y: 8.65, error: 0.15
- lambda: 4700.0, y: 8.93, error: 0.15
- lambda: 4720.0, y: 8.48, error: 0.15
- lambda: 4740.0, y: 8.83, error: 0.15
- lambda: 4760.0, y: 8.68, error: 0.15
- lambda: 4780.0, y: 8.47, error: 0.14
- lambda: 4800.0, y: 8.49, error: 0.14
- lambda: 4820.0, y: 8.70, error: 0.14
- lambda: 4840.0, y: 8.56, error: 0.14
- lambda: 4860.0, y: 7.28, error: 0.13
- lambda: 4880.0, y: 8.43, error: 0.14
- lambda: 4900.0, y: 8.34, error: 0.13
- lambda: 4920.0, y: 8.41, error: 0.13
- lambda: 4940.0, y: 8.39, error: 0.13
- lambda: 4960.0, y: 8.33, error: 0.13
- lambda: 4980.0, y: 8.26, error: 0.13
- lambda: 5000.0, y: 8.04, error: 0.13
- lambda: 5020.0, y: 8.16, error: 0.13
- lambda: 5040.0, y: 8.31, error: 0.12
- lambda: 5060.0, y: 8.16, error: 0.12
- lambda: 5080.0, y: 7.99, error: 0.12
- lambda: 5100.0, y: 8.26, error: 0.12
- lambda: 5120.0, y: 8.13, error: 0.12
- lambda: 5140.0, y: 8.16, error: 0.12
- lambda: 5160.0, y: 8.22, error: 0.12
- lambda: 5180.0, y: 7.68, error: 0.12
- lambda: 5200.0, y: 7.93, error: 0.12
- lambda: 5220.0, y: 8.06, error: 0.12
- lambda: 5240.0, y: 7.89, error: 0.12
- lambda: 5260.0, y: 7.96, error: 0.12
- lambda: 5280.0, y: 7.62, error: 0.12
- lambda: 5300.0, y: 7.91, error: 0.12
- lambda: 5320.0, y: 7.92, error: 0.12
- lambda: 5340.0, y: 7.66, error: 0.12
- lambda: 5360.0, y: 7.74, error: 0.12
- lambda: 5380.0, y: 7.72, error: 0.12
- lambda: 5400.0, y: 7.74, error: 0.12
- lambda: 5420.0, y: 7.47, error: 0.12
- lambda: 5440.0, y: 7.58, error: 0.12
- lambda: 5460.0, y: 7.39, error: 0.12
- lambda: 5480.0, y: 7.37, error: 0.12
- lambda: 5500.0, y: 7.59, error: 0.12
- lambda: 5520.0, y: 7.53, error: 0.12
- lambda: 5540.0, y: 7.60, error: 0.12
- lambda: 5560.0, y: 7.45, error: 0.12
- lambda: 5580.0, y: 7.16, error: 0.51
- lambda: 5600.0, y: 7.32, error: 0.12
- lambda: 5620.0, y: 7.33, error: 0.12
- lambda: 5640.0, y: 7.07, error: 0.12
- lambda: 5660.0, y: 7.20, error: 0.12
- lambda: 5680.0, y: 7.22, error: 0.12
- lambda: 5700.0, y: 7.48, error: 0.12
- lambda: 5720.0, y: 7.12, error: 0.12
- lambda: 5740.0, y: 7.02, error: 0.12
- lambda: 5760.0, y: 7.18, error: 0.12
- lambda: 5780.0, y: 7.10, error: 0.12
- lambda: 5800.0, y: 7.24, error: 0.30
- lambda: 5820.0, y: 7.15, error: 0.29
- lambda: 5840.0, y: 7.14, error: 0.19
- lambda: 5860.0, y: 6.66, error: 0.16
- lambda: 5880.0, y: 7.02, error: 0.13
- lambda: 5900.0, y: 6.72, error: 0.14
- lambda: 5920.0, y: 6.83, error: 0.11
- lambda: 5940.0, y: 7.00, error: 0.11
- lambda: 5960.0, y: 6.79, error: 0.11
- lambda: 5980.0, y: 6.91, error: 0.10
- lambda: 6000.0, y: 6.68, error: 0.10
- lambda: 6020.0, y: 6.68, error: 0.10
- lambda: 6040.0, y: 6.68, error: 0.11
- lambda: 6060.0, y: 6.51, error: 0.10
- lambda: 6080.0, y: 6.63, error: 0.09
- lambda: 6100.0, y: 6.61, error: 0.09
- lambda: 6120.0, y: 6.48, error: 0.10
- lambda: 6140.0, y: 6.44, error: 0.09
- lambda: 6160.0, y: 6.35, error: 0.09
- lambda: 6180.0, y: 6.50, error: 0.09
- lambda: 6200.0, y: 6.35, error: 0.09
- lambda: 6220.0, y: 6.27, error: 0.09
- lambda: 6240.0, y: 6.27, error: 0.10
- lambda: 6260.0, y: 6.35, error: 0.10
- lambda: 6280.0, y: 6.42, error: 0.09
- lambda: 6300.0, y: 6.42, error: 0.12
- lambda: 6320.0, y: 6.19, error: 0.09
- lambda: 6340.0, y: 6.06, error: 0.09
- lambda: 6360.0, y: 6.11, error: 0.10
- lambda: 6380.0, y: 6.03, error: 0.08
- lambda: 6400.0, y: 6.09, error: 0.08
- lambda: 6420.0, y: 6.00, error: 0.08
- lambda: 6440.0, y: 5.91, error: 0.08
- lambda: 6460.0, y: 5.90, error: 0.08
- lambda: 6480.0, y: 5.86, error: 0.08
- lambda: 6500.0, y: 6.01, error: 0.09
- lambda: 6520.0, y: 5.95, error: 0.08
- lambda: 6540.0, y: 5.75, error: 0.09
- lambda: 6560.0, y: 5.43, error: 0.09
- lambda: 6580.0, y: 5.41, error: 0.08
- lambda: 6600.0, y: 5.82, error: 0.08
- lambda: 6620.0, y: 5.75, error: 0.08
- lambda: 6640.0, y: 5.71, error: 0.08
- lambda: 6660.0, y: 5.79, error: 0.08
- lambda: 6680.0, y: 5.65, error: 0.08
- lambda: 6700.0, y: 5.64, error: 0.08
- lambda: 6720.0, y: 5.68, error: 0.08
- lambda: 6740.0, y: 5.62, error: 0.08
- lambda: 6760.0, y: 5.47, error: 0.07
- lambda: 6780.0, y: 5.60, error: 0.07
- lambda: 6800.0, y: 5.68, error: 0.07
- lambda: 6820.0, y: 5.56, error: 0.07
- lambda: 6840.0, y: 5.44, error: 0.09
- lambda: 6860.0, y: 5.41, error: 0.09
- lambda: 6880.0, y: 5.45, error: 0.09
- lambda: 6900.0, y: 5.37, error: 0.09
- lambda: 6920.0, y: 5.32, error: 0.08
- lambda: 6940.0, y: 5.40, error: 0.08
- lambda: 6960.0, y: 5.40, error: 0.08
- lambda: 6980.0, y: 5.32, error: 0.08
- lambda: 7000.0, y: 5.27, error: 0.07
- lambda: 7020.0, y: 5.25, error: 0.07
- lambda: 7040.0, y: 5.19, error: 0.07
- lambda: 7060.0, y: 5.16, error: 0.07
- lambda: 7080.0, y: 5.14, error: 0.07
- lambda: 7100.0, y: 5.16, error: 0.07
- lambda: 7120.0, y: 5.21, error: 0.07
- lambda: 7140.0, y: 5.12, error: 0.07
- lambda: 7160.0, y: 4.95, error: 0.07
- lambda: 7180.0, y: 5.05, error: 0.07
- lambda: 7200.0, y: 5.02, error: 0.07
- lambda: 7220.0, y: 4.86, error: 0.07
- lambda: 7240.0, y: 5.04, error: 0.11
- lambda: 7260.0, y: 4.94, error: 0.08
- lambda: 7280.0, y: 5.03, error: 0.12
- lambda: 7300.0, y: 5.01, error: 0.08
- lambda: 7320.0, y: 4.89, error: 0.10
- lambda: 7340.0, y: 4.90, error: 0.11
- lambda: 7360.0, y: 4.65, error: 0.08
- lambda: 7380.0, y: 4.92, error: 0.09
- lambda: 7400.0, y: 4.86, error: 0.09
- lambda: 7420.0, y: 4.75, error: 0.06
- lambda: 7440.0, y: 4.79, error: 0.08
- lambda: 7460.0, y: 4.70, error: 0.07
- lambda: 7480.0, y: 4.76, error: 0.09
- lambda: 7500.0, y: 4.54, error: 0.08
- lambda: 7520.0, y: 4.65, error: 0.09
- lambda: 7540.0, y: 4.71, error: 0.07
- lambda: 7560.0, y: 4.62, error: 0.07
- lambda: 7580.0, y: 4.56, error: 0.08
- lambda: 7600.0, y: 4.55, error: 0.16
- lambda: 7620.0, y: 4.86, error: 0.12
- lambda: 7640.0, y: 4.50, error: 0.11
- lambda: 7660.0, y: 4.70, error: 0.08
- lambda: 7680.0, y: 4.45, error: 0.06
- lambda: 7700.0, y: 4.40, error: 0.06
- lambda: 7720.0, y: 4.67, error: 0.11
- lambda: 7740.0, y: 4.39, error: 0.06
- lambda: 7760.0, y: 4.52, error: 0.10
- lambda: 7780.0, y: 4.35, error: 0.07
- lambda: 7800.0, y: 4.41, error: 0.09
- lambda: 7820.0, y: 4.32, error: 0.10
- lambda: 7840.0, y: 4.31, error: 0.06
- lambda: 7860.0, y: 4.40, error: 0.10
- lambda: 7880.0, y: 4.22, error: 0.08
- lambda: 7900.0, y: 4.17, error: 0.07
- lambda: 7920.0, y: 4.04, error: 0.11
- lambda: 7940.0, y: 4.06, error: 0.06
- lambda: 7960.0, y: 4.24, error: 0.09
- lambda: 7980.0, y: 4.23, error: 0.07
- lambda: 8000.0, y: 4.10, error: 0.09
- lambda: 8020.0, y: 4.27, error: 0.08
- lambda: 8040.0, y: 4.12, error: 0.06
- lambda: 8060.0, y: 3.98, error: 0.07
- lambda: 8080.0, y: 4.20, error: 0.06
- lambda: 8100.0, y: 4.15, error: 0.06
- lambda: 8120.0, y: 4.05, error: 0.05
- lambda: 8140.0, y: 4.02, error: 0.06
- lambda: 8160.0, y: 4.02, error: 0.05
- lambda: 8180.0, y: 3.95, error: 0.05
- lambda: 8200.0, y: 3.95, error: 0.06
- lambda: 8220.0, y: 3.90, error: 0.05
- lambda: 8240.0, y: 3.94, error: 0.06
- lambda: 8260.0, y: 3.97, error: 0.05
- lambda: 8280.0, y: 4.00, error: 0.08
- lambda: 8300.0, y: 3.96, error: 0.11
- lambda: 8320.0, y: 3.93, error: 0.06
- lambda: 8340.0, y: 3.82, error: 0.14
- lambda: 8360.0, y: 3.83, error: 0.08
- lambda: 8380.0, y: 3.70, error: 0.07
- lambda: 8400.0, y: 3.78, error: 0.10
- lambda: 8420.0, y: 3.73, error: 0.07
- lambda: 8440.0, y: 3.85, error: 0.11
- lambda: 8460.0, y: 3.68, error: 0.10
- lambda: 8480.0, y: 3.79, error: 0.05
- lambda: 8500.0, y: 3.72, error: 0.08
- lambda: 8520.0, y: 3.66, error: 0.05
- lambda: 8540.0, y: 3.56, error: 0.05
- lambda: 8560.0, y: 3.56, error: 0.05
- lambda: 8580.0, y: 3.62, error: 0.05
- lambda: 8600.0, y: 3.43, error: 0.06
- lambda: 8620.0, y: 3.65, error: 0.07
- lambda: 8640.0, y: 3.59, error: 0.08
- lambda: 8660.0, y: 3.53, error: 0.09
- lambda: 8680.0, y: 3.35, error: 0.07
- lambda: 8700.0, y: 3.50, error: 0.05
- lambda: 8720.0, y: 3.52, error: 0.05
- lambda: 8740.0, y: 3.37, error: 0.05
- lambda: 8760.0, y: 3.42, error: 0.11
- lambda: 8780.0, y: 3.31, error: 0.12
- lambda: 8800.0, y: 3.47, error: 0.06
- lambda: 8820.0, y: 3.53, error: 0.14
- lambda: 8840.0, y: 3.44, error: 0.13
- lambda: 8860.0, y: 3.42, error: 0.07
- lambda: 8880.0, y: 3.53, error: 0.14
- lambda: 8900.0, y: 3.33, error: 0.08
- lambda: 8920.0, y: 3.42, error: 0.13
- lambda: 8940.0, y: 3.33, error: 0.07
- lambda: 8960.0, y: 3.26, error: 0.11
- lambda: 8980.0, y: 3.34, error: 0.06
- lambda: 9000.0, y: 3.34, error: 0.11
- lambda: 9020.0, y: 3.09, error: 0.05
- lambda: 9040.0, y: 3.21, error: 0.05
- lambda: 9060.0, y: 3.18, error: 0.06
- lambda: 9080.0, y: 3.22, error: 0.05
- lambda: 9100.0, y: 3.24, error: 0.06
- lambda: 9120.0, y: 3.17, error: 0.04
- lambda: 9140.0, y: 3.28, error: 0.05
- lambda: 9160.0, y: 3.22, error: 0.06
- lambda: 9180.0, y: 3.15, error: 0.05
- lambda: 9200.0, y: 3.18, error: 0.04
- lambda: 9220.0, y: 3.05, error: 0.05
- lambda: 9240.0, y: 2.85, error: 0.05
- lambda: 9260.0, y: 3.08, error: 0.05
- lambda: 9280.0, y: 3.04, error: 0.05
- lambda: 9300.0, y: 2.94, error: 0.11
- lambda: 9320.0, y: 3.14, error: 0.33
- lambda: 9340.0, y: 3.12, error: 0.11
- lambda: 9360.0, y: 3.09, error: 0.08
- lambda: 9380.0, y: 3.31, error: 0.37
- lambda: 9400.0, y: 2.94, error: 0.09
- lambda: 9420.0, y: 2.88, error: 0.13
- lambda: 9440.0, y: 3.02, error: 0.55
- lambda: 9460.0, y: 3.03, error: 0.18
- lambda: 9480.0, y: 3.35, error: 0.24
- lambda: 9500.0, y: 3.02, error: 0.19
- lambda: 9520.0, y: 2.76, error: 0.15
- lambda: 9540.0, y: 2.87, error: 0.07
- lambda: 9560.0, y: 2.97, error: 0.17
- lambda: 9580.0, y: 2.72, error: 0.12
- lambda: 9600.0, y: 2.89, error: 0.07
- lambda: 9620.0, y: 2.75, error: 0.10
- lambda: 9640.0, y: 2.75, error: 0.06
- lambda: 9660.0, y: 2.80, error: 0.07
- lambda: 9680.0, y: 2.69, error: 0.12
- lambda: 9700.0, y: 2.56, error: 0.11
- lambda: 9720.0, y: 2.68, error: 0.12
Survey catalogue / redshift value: 0.00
